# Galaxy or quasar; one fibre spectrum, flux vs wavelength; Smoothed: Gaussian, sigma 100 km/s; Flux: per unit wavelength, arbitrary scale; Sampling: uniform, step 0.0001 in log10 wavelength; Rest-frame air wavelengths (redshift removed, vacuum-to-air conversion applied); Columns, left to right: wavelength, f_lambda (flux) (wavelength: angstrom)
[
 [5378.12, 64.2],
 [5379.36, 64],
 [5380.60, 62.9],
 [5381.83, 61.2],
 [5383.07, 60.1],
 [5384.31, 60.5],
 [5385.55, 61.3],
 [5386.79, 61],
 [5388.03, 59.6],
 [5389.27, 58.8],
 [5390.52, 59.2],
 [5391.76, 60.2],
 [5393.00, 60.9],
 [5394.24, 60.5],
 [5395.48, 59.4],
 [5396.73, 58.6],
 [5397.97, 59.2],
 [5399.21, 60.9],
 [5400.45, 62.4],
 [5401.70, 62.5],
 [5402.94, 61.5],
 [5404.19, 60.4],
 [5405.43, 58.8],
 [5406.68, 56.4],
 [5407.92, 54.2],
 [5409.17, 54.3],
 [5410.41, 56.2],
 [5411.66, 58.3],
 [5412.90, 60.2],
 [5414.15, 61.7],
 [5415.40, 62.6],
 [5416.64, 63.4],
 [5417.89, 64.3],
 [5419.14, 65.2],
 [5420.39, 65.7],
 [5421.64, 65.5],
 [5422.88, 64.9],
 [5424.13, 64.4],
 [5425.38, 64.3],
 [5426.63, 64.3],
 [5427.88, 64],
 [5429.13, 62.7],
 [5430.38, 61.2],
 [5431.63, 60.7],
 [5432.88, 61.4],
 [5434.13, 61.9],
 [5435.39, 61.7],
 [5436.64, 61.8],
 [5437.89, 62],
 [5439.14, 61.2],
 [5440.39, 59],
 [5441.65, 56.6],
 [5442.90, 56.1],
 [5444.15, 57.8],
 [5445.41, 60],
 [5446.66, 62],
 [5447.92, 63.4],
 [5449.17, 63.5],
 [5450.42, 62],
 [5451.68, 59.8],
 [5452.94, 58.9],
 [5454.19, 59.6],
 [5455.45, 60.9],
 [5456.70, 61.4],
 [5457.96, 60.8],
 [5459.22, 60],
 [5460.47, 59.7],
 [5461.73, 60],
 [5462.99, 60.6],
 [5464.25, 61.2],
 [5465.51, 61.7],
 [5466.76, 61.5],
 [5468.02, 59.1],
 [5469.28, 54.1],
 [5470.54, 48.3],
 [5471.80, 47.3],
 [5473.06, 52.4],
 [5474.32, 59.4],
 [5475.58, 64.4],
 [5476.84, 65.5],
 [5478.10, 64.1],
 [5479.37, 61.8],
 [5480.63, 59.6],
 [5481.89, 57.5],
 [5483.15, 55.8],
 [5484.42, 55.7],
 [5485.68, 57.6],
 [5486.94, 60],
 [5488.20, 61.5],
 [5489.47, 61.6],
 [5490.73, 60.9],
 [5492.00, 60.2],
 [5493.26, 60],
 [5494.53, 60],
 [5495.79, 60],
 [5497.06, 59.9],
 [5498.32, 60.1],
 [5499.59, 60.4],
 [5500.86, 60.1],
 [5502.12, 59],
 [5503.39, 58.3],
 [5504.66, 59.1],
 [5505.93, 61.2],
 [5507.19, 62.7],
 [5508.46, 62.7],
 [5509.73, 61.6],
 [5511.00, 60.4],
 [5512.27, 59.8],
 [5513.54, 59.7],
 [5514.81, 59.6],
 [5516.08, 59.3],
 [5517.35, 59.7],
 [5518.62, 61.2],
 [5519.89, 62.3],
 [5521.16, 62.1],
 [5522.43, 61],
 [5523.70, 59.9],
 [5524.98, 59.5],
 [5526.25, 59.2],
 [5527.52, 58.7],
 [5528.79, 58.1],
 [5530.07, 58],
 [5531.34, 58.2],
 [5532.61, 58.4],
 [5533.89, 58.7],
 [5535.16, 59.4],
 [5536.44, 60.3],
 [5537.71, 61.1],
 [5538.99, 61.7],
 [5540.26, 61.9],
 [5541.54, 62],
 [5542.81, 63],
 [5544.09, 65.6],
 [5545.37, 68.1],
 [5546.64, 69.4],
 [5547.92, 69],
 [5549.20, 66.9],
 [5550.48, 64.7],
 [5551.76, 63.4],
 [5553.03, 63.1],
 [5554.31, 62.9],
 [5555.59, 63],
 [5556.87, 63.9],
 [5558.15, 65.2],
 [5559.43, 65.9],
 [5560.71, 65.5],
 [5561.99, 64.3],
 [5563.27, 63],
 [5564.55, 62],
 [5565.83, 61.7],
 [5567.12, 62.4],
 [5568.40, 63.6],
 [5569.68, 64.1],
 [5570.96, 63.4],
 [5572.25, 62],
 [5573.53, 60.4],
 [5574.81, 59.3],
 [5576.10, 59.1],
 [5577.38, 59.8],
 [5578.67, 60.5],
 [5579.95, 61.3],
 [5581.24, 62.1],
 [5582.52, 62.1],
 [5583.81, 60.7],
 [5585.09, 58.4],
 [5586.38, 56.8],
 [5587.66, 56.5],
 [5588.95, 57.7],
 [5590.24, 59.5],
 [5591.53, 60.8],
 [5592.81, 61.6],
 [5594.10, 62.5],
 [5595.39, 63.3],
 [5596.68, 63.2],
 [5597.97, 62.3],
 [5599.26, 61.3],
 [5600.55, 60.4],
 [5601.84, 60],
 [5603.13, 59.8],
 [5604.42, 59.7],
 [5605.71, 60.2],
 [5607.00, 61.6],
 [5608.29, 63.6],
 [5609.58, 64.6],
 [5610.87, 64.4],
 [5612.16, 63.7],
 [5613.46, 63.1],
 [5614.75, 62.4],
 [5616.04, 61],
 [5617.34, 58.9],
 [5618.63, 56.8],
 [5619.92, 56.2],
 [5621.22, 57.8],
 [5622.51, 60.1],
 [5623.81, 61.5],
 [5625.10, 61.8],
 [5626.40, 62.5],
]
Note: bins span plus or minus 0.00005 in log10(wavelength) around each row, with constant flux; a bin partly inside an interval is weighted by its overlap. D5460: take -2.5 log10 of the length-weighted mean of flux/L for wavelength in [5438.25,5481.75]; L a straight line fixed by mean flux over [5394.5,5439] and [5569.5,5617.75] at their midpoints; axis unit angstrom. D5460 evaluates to 0.03 mag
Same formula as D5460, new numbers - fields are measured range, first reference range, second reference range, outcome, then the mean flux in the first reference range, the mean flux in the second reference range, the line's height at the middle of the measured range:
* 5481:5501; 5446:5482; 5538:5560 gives 0.033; 59.7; 64.6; 61.3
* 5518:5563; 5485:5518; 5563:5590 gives -0.035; 60.2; 60.7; 60.5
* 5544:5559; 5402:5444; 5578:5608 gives -0.082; 61.1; 60.6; 60.7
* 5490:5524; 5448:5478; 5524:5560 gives 0.012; 59.4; 62.4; 61.1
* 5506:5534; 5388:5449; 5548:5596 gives 0.028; 60.9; 62.1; 61.7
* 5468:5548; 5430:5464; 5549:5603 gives 0.019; 60.5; 61.8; 61.1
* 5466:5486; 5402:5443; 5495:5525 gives 0.054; 61.2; 60.4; 60.7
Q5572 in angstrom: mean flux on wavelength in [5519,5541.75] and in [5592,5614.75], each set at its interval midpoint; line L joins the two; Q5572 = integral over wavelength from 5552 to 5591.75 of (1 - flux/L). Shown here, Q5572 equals -0.3 angstrom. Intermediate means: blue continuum 60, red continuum 62.1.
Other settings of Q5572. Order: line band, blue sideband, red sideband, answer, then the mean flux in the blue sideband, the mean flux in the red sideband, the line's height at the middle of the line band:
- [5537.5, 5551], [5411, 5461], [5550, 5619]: -0.7 angstrom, 61.6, 61.7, 61.7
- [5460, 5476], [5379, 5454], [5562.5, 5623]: 0.9 angstrom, 60.9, 61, 61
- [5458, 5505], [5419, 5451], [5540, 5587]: 2.4 angstrom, 62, 63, 62.4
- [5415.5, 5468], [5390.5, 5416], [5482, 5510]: -1.8 angstrom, 59.5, 59.9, 59.6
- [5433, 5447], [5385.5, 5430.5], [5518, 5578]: 0.3 angstrom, 61.1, 62.3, 61.3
